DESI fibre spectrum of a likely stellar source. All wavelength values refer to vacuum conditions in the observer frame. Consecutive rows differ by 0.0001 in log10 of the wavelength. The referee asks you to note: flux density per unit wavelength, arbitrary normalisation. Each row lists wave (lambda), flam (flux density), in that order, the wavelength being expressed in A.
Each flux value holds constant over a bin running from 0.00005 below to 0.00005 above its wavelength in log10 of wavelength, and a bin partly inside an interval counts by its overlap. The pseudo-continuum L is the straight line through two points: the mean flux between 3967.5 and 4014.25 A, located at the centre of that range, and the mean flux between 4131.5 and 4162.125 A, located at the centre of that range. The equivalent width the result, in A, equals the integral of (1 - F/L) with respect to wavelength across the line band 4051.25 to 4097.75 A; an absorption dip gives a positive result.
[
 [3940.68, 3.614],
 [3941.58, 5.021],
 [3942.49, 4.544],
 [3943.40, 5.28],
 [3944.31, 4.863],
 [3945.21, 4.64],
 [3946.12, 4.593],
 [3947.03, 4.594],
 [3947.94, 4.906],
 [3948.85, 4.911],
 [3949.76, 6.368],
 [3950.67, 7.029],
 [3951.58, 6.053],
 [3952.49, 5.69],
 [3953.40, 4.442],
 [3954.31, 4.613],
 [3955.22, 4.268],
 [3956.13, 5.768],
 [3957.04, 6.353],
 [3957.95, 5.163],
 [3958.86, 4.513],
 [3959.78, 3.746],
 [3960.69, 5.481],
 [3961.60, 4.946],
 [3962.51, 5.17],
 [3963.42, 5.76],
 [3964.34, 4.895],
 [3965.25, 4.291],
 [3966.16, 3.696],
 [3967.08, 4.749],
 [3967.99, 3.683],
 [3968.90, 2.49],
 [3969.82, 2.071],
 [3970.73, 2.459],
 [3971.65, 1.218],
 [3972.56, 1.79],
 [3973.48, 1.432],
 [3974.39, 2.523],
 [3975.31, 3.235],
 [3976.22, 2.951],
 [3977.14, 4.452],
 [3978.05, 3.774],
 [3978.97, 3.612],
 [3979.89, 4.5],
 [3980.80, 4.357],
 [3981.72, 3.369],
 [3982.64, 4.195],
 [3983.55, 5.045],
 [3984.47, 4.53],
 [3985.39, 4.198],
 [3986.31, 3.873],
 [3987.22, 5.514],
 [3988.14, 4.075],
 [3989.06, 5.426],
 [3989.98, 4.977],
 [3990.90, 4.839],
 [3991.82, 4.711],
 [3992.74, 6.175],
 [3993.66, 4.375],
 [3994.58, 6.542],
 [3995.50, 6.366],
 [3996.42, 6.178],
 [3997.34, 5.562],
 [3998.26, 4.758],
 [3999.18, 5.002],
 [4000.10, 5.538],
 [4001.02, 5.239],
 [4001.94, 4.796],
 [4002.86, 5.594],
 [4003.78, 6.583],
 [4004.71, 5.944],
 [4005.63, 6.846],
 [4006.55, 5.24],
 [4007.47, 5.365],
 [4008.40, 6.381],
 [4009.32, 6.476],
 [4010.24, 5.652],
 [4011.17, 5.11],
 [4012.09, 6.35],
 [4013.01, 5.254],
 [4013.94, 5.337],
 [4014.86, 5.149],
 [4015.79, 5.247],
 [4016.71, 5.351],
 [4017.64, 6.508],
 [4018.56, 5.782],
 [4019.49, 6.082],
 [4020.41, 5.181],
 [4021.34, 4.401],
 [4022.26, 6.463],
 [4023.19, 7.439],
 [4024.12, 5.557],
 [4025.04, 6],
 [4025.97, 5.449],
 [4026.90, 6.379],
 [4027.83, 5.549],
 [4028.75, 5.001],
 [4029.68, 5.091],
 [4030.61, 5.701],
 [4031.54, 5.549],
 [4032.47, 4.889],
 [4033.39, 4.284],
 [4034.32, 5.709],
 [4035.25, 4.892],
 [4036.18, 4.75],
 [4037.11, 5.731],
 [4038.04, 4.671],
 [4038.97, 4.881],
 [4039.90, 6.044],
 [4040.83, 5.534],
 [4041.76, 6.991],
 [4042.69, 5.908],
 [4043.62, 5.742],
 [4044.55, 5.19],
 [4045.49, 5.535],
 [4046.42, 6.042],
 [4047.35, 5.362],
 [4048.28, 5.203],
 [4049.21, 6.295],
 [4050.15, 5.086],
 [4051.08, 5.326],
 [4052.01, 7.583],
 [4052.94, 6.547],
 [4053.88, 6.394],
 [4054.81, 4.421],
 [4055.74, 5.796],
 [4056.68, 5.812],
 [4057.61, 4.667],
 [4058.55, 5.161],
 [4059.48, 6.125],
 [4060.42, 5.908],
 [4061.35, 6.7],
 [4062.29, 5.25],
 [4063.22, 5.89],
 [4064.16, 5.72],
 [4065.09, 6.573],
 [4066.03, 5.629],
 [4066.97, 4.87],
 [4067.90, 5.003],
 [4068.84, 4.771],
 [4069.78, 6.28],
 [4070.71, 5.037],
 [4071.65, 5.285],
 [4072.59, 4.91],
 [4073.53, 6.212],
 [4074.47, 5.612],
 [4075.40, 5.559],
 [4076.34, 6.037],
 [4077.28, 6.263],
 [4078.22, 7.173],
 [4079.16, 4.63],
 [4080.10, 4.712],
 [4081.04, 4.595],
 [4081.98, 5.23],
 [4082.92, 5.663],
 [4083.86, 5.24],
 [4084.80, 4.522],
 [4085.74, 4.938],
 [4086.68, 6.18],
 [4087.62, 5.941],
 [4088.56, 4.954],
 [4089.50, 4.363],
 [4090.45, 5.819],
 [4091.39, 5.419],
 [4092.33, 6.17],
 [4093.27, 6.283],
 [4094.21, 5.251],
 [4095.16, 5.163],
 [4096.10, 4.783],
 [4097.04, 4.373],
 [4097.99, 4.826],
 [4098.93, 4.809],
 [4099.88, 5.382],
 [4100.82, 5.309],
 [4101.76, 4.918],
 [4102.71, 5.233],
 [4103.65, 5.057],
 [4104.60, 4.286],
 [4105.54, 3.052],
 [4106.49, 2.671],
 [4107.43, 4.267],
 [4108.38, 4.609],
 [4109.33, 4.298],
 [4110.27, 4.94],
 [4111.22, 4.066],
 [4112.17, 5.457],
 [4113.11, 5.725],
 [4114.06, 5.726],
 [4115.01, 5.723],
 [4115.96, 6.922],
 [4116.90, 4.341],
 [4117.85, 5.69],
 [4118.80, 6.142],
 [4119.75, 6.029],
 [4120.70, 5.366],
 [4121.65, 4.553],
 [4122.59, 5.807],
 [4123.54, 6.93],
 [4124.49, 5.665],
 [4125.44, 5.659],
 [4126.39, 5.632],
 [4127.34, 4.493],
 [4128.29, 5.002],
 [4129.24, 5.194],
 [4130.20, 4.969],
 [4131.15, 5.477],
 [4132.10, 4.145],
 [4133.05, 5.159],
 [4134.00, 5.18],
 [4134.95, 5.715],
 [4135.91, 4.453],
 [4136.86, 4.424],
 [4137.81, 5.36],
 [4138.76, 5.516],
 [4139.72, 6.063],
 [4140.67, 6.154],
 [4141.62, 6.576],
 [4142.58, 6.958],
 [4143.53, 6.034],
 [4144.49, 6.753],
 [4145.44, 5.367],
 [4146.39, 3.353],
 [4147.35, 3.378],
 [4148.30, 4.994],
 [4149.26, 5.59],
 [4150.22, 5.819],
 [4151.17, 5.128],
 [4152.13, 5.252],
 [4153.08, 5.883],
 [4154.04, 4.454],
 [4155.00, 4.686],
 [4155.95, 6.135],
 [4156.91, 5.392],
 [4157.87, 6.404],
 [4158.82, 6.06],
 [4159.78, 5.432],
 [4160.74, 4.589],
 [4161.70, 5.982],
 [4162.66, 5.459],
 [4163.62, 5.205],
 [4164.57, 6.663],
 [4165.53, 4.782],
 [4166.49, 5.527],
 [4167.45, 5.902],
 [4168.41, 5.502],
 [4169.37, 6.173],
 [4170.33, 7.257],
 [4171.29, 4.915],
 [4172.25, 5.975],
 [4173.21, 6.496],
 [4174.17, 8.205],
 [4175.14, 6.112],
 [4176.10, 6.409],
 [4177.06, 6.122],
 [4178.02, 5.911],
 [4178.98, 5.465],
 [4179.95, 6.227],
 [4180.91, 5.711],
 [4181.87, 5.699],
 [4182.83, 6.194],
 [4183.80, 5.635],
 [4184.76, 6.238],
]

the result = -4.6 A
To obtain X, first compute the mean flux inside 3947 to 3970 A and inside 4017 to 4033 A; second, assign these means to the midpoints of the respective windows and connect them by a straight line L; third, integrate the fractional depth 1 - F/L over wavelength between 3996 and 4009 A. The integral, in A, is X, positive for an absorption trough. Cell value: -0.6 A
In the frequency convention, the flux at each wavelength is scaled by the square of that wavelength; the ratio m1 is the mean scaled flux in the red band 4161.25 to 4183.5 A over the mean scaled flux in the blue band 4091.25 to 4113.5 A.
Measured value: 1.28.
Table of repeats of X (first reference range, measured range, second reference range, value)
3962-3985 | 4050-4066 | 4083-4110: -4.6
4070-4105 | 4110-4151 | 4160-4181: 1.6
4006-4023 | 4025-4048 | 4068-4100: 0.4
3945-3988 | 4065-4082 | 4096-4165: -1.9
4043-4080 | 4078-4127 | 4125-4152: 2.5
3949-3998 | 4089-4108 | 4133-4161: 1.0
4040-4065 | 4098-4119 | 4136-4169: 2.6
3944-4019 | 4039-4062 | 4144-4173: -3.2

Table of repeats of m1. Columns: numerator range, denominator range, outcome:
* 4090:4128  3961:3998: 1.31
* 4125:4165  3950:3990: 1.39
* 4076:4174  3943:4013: 1.21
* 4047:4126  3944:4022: 1.17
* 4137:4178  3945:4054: 1.21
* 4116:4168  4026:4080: 1.02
